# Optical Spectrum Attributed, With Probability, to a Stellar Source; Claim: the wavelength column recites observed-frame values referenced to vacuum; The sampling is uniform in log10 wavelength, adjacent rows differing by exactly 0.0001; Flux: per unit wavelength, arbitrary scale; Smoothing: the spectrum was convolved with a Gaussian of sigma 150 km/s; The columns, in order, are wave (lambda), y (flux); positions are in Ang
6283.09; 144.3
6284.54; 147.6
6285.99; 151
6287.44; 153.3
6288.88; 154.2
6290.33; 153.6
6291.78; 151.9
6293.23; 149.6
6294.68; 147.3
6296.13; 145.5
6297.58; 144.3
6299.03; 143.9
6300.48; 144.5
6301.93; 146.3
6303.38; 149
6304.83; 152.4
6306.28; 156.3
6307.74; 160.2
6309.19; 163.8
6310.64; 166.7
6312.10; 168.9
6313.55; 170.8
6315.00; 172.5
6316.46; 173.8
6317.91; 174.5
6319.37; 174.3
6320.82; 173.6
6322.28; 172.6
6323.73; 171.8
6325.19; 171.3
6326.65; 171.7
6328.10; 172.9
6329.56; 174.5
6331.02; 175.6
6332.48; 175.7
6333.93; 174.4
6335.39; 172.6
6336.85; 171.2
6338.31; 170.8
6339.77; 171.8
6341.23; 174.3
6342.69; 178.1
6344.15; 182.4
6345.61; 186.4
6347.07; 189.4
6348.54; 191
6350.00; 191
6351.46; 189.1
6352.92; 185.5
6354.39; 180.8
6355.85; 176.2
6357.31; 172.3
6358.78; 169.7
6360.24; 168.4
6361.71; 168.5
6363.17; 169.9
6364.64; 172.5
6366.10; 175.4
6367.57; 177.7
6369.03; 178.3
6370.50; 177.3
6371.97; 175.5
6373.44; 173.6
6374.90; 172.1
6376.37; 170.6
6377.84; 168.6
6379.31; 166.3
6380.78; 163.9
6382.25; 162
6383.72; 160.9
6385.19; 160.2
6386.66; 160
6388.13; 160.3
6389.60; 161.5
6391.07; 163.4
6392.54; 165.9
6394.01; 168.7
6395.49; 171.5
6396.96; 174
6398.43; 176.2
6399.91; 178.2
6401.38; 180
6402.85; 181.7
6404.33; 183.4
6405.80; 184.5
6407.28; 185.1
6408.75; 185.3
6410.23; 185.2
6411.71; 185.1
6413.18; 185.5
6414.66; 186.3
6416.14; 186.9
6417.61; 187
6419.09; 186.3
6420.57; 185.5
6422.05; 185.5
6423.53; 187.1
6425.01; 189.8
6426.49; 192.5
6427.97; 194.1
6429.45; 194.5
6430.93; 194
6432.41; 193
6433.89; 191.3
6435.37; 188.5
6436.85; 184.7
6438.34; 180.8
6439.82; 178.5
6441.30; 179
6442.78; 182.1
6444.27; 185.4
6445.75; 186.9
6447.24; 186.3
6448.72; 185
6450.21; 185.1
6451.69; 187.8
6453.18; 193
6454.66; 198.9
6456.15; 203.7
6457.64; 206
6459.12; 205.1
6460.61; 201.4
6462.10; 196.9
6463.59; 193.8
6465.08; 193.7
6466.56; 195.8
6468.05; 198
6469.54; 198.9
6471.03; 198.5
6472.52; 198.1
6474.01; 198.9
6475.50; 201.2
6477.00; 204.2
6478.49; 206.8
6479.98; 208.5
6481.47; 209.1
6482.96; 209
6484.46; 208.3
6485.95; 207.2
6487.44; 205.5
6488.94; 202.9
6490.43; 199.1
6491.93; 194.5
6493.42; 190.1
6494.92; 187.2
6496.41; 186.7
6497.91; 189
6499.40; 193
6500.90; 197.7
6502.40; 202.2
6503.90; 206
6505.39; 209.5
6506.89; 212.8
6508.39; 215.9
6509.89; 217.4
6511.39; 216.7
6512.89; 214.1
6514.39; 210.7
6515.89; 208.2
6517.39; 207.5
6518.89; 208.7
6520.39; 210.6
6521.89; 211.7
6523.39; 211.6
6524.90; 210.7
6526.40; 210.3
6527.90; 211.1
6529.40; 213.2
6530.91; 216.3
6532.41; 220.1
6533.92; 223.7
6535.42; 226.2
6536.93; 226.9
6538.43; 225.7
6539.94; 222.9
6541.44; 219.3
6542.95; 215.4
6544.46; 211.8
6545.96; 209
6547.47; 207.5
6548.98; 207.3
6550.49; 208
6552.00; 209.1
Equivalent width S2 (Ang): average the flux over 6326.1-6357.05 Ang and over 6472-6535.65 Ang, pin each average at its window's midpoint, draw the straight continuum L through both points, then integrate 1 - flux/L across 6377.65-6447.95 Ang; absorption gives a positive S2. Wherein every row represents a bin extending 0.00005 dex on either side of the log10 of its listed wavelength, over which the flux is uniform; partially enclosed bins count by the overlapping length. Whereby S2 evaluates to 4.2 Ang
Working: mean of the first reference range 179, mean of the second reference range 207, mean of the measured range 180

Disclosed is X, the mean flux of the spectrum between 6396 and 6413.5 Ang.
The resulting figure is 182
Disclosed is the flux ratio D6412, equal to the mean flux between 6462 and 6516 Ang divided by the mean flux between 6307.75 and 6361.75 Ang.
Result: 1.2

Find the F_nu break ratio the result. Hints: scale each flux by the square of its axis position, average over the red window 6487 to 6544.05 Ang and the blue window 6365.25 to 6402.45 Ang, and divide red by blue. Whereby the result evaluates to 1.28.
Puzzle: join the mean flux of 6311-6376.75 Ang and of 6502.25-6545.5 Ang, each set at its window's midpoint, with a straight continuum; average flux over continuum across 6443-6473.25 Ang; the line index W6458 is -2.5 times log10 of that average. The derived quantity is 0.03 mag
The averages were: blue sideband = 176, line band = 195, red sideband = 215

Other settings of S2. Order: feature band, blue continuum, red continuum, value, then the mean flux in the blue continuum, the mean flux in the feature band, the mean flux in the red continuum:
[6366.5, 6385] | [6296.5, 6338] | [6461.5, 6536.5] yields 0.8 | 166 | 170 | 205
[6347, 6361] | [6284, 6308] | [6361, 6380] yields -1.1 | 150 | 181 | 173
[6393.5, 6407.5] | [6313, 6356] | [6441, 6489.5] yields 0.7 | 177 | 178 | 198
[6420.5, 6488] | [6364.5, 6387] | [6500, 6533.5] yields -0.7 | 170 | 195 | 211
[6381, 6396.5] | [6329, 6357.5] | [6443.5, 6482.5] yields 1.9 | 179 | 164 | 197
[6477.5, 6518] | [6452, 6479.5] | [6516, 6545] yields 0.6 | 199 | 204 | 216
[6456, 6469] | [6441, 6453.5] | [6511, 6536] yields -0.5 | 186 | 199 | 214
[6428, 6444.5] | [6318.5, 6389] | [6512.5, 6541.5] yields 0.6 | 174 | 187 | 215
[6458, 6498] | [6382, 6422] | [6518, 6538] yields 0.0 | 176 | 200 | 216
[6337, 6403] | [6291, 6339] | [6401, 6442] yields 0.7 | 164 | 173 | 187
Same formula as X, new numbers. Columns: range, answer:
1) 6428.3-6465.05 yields 191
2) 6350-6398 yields 171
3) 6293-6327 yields 161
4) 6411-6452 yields 187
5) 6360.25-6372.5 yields 174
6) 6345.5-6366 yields 179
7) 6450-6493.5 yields 200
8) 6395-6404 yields 177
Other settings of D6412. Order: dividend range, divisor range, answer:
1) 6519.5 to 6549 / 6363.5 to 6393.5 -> 1.28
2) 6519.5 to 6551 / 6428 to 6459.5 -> 1.13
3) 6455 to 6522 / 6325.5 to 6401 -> 1.17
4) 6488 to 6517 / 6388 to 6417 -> 1.14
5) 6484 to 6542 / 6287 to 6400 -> 1.24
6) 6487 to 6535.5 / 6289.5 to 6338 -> 1.27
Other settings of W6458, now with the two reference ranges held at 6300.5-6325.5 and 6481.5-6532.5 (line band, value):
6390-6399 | 0.079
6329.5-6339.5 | -0.024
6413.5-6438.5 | 0.002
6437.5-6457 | 0.037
